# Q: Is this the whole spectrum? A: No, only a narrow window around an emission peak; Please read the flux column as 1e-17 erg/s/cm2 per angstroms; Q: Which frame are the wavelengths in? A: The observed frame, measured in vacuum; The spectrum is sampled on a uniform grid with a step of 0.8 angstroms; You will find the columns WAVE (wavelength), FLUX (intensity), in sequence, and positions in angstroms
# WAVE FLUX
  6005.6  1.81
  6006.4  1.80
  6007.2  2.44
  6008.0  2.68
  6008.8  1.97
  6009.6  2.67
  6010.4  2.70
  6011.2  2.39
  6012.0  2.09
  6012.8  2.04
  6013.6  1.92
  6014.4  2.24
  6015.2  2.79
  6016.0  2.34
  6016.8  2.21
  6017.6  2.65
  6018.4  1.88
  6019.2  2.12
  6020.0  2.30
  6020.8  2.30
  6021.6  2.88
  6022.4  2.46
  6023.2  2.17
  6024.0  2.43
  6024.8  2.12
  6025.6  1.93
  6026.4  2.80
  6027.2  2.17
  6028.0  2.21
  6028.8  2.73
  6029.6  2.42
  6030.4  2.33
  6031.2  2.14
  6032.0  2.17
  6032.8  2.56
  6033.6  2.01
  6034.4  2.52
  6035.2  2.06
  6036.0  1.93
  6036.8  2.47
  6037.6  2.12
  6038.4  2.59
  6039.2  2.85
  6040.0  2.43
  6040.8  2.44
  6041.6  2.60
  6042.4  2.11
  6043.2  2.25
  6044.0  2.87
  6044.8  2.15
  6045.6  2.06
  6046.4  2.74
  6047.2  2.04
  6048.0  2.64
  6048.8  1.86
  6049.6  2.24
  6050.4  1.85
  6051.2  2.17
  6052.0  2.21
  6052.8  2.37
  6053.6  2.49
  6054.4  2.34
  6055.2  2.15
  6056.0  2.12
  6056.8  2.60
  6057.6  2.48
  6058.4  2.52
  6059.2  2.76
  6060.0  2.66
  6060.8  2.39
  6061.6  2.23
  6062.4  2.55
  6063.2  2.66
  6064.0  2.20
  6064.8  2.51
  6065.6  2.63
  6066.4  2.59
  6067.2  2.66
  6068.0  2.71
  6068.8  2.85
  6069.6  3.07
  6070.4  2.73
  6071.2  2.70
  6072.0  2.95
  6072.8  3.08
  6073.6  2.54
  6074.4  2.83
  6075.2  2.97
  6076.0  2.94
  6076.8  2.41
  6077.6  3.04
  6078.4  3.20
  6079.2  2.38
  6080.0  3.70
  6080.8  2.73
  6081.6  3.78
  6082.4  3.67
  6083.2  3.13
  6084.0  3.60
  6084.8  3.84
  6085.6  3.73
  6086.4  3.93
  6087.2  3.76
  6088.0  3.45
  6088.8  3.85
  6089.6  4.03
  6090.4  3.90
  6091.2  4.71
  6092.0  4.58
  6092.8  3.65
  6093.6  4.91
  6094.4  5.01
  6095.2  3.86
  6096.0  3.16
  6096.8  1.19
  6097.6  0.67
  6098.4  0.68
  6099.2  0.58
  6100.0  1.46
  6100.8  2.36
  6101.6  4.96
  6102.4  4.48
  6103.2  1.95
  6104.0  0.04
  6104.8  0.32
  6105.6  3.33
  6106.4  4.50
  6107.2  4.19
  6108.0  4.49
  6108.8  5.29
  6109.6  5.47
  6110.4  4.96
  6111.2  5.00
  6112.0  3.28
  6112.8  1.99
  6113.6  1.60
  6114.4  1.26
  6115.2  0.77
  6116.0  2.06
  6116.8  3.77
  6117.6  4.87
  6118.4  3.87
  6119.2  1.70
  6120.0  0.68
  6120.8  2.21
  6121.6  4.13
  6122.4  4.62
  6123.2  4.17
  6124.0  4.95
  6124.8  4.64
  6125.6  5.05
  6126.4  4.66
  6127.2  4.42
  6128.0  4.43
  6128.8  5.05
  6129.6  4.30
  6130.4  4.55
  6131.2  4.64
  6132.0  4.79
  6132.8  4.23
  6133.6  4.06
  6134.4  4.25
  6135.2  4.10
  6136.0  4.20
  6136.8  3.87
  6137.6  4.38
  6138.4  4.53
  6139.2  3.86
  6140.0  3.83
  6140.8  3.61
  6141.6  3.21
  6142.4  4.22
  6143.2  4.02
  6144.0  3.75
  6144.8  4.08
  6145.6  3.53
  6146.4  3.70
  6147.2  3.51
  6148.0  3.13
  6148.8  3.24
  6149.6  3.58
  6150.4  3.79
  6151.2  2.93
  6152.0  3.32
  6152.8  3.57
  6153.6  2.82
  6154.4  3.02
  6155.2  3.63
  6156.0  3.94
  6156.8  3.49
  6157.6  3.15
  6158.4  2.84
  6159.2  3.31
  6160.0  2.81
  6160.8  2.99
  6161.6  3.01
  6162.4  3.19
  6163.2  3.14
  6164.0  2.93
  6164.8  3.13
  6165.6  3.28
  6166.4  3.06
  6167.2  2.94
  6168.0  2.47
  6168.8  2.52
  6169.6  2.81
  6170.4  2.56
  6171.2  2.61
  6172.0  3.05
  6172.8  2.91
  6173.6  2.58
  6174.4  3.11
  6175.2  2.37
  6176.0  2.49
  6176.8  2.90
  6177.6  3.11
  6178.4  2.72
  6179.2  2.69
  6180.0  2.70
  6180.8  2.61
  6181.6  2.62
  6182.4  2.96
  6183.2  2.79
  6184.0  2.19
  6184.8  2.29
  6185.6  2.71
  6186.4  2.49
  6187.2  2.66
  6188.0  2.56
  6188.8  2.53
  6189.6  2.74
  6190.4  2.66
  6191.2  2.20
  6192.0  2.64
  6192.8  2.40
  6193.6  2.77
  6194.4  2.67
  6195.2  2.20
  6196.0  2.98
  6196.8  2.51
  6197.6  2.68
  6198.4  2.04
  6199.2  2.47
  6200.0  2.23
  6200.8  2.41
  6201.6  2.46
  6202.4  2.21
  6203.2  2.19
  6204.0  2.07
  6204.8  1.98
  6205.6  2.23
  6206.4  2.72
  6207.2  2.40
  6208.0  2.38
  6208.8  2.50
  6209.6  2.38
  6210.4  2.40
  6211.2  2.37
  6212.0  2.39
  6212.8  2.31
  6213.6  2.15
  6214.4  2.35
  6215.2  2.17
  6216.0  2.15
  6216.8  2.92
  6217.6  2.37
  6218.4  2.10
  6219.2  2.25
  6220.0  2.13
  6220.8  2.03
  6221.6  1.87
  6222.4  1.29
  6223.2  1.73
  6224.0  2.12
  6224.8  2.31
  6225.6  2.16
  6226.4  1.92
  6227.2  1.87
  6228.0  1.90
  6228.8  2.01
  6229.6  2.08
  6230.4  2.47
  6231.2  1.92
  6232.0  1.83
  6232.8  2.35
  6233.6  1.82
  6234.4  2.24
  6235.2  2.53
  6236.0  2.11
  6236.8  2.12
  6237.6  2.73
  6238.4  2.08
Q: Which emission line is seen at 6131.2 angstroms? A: Mg II 2798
